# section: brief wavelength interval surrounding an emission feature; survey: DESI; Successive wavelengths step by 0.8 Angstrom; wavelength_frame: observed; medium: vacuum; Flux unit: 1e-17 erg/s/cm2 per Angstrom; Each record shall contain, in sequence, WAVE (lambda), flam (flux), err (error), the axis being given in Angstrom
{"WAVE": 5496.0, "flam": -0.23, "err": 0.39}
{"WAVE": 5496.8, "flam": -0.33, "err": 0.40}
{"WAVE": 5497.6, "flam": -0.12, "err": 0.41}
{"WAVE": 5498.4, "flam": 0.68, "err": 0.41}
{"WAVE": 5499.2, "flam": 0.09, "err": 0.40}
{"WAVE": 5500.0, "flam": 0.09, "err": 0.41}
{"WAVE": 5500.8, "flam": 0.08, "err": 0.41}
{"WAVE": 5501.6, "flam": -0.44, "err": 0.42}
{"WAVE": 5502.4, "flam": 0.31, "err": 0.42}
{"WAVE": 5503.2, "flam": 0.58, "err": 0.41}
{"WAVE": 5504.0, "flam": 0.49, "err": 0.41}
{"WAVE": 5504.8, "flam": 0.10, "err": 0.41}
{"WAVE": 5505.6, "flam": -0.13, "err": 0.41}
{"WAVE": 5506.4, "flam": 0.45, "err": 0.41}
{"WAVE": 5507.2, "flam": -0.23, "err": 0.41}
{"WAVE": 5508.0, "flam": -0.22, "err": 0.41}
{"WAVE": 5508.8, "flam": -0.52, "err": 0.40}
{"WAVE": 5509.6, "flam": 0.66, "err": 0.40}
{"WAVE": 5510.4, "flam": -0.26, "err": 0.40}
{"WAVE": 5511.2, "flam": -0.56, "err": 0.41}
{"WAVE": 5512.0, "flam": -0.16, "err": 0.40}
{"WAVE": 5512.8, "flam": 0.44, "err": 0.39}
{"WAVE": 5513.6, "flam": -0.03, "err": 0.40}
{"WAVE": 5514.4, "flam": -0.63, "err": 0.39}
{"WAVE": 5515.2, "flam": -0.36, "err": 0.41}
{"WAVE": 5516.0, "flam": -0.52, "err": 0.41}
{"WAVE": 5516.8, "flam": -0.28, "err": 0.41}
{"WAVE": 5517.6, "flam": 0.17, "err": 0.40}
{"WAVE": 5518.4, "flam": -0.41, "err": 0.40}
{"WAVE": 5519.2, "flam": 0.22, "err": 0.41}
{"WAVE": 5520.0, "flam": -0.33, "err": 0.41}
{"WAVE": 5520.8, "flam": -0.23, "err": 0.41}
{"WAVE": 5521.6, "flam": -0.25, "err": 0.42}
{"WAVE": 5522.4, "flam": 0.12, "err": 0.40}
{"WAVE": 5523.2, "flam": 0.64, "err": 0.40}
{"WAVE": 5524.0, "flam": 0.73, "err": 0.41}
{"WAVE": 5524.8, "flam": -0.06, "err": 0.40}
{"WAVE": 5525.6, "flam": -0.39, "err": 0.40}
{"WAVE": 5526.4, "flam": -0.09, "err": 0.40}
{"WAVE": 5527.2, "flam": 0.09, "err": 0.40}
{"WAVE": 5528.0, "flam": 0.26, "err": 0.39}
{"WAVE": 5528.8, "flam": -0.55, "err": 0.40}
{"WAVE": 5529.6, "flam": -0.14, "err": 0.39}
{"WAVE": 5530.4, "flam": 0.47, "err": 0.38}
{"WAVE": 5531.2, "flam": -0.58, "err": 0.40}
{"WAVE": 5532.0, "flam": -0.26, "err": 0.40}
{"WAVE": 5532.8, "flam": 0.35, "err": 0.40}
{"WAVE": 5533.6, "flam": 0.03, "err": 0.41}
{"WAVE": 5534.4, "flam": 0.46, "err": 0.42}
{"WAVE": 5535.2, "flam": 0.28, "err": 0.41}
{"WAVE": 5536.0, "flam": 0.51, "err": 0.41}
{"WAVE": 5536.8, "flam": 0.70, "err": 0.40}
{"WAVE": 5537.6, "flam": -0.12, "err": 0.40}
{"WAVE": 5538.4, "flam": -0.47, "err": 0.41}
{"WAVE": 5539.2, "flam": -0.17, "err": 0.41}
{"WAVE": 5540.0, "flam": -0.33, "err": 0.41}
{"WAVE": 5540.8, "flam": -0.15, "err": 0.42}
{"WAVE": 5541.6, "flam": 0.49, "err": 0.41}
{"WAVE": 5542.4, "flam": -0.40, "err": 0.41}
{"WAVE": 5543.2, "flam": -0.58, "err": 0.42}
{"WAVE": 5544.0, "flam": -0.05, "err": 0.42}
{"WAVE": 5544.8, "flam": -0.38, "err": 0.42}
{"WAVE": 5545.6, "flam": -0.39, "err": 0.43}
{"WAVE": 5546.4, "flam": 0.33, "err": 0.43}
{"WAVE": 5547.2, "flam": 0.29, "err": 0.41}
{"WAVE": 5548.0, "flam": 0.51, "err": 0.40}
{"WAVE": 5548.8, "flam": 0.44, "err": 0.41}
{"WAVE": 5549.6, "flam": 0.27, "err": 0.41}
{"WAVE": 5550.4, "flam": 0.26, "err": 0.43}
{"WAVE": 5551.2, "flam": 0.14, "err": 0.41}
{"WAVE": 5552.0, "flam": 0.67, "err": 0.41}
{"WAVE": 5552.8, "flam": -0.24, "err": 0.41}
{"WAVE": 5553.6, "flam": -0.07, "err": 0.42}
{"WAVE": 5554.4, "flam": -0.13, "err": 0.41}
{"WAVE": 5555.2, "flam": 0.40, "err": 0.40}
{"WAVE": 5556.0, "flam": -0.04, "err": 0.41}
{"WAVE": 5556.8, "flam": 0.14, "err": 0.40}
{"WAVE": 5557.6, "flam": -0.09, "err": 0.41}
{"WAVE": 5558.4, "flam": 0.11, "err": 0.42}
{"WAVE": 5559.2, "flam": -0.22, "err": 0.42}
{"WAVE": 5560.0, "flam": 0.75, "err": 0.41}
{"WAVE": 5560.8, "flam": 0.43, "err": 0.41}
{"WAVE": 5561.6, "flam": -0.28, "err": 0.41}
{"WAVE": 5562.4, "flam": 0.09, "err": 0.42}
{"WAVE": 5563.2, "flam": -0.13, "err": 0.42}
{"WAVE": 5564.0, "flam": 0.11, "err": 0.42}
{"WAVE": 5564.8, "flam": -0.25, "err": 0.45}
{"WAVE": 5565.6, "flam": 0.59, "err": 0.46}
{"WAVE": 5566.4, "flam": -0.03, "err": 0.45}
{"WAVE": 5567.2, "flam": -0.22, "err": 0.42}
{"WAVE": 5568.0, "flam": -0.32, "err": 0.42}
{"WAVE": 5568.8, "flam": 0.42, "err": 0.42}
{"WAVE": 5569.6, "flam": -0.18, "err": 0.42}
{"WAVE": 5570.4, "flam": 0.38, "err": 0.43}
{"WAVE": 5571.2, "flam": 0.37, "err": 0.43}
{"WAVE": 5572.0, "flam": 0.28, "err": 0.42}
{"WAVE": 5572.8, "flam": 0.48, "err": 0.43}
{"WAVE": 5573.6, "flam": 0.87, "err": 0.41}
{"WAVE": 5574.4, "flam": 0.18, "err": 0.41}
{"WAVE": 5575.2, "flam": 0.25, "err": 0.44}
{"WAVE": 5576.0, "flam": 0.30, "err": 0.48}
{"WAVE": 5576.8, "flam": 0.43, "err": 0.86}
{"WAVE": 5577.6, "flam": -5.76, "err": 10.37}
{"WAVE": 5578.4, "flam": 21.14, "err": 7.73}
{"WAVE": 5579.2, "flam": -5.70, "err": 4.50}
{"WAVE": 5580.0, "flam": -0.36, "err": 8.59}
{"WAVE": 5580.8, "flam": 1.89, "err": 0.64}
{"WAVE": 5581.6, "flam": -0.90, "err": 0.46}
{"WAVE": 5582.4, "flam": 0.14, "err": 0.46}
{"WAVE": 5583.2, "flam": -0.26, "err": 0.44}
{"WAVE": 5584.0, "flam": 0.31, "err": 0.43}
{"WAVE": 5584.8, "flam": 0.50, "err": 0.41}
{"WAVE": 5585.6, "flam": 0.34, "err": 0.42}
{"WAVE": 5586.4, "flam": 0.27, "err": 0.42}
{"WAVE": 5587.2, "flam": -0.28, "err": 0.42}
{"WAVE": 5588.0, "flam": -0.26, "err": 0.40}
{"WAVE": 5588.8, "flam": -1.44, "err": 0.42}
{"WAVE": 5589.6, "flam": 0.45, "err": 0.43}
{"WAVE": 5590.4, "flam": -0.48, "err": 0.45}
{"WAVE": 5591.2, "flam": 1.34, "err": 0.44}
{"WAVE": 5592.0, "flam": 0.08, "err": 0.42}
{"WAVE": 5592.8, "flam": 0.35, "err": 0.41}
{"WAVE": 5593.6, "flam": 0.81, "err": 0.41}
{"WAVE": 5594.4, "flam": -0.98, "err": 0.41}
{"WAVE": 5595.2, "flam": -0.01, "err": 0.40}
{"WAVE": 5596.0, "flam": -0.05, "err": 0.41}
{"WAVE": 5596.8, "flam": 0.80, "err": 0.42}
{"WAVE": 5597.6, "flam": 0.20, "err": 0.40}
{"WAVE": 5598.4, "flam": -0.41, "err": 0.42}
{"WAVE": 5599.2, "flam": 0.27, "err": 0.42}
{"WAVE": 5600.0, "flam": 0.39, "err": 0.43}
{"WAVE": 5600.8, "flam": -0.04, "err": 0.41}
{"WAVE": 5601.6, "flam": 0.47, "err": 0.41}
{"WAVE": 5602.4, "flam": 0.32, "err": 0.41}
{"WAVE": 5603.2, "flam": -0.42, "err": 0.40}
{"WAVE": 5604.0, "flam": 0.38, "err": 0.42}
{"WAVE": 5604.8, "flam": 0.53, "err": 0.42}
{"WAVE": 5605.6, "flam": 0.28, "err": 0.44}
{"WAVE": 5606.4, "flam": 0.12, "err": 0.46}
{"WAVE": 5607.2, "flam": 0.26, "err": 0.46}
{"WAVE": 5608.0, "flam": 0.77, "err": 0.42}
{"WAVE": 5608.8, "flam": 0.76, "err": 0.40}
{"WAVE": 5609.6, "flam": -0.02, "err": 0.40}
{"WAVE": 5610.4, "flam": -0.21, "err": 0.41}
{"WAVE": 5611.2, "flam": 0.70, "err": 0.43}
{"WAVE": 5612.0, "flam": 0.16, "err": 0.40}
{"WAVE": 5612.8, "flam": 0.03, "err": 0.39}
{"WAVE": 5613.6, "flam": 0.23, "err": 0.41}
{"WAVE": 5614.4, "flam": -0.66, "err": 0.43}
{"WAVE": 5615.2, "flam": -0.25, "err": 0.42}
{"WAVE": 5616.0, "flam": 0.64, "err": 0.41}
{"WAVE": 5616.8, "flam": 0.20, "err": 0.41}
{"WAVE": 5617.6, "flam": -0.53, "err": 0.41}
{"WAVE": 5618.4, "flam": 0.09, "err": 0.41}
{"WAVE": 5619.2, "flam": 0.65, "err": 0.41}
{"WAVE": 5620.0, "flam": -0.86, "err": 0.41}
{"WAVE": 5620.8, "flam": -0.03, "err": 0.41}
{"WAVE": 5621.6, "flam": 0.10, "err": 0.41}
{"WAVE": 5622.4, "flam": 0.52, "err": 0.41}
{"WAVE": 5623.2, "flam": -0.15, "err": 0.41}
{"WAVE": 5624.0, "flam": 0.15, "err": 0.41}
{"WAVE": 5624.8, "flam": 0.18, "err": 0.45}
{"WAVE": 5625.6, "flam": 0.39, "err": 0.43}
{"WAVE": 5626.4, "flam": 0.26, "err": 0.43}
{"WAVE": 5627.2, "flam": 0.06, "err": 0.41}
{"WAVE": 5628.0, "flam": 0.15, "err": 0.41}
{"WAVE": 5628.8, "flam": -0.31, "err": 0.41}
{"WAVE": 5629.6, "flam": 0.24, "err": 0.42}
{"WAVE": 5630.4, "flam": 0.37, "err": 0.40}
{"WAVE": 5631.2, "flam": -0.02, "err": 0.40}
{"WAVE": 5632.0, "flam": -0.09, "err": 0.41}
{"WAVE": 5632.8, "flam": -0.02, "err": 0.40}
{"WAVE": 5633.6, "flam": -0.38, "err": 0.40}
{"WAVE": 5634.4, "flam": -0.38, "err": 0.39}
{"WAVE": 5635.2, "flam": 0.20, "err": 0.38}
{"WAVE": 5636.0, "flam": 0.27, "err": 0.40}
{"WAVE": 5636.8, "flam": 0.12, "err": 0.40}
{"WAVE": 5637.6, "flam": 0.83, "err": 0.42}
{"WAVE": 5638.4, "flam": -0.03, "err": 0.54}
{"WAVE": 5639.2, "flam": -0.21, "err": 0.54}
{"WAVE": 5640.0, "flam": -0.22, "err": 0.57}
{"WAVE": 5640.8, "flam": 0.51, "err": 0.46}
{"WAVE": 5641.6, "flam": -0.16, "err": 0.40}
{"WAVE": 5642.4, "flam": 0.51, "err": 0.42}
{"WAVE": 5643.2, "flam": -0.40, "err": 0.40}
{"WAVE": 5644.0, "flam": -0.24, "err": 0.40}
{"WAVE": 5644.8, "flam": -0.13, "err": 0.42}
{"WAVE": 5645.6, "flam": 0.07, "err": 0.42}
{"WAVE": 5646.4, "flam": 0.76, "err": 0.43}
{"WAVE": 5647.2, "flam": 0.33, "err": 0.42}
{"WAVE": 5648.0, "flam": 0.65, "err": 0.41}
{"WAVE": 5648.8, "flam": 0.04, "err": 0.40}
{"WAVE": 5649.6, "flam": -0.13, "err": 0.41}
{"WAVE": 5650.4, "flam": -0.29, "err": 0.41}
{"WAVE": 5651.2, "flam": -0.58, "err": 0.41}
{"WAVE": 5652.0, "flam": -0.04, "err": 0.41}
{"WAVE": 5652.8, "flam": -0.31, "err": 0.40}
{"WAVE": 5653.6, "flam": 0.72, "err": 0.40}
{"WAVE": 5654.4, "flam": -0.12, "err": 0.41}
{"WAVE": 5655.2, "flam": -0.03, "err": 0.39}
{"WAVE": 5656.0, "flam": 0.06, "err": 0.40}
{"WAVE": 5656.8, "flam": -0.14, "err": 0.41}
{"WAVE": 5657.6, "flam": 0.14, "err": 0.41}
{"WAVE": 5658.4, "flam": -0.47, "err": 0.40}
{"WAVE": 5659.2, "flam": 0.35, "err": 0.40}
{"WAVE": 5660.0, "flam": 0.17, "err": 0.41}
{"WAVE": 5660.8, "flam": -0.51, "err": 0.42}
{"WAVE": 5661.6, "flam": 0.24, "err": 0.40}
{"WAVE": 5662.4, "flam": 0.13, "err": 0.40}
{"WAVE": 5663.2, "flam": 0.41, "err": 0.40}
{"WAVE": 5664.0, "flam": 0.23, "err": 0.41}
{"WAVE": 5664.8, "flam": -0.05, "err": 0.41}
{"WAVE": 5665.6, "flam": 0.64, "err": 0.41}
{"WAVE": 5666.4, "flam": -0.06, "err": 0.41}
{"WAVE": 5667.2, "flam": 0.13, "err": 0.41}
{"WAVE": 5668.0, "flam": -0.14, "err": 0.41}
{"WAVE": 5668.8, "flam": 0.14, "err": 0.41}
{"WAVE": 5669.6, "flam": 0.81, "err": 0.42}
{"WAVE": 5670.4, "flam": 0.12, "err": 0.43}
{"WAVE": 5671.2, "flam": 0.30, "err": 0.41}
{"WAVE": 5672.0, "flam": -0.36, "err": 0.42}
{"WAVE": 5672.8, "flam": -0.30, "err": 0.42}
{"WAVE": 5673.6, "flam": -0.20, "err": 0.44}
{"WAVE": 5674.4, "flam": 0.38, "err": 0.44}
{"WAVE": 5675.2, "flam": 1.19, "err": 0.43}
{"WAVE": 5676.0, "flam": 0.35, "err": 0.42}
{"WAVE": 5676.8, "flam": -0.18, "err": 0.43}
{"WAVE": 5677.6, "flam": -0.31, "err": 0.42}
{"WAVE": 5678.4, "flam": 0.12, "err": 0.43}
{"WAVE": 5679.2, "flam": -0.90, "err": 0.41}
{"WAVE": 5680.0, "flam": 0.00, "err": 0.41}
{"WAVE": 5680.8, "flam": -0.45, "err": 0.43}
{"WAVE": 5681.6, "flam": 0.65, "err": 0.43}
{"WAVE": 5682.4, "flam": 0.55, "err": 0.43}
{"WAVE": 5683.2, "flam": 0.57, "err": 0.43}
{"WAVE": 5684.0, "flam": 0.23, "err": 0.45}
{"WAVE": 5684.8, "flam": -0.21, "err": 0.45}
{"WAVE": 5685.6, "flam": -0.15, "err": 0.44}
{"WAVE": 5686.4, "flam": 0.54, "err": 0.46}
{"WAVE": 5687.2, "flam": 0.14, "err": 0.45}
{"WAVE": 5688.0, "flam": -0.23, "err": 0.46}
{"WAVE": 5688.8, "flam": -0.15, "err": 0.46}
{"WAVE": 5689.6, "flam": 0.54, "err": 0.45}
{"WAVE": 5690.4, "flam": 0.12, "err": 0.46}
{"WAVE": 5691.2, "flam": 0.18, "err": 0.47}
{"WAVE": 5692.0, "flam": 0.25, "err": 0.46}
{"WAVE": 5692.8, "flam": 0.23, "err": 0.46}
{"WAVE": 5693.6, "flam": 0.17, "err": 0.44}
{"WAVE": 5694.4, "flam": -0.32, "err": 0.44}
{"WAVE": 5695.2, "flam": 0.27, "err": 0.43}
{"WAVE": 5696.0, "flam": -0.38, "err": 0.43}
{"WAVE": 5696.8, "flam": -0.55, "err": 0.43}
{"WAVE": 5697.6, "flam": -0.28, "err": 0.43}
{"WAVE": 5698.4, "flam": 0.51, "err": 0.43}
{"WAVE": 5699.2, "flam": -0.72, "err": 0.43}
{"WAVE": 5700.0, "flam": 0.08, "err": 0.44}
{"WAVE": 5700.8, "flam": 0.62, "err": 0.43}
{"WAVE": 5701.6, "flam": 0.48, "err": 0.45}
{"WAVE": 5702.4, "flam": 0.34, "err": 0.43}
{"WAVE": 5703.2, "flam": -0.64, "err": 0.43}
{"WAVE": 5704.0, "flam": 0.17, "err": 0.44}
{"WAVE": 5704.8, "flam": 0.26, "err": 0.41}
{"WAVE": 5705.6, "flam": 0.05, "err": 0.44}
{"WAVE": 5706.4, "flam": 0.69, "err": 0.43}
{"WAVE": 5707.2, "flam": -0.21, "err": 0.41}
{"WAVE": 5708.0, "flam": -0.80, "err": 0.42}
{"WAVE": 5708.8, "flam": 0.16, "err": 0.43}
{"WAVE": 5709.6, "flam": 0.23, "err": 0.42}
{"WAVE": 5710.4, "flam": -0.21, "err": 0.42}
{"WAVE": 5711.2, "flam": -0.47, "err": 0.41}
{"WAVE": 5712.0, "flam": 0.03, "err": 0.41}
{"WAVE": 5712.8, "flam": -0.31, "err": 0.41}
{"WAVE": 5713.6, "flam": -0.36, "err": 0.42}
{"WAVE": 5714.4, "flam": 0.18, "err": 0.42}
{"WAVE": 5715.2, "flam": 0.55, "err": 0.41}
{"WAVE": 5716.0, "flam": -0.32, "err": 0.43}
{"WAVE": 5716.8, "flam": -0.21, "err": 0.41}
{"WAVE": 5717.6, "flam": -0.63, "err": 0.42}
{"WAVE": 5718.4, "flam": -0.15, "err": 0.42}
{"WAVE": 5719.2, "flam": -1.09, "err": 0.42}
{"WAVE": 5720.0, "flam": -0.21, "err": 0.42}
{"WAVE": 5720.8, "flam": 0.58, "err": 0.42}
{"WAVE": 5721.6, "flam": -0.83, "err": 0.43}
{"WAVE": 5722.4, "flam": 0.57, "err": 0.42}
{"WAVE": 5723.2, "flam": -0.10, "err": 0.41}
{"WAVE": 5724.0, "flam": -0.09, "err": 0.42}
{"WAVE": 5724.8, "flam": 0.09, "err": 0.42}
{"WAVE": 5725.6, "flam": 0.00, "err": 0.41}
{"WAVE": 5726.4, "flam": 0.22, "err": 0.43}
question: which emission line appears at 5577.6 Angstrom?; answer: Mg II 2798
